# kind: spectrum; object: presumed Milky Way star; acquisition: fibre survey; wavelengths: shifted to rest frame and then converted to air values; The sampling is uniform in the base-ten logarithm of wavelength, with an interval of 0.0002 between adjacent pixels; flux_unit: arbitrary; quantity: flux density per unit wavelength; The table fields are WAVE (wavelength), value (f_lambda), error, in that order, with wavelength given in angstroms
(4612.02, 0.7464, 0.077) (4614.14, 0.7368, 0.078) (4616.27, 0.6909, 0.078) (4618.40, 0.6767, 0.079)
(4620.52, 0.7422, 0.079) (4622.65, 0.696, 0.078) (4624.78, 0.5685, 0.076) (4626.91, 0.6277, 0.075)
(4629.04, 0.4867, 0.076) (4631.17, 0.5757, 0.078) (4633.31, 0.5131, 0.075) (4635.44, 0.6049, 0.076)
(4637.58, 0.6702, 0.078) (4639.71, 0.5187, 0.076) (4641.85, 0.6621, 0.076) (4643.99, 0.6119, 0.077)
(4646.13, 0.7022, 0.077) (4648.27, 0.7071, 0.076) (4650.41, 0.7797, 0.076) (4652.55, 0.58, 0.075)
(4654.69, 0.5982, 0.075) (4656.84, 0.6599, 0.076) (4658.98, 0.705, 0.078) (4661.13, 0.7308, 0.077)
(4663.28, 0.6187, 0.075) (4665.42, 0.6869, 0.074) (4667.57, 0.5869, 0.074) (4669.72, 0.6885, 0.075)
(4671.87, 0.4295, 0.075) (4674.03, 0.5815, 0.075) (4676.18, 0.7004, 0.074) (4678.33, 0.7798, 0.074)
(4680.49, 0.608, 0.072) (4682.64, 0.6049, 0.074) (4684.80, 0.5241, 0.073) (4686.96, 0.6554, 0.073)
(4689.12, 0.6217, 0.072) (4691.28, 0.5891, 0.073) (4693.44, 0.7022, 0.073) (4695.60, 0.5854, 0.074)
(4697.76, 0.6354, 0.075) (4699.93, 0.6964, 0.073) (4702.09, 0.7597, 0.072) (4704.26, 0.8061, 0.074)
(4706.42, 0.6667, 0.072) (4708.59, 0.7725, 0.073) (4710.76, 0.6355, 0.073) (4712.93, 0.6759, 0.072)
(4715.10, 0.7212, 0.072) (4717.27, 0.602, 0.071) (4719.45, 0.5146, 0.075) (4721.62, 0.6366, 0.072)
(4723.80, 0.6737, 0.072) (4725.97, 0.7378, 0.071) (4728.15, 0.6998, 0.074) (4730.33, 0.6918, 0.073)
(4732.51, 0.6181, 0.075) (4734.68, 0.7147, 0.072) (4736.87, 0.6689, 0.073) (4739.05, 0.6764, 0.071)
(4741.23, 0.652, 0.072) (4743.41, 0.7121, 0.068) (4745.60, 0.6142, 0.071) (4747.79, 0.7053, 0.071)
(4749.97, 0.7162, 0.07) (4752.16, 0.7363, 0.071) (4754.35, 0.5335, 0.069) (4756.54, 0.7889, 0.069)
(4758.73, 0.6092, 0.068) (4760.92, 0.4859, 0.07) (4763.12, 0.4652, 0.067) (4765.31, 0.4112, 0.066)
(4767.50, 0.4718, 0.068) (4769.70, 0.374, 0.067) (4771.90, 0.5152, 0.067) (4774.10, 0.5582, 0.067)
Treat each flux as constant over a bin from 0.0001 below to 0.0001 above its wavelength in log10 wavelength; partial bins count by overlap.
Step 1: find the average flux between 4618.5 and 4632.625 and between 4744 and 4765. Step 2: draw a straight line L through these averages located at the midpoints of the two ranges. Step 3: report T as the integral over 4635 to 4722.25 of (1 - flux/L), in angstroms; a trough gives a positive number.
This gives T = -4.3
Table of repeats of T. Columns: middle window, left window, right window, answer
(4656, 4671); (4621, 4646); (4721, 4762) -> -1.10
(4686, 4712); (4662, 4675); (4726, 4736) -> -1.39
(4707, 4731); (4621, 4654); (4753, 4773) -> -4.88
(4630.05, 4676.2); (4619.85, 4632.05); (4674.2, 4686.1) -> -0.35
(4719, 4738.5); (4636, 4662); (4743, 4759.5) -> 0.17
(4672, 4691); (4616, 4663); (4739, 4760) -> 0.88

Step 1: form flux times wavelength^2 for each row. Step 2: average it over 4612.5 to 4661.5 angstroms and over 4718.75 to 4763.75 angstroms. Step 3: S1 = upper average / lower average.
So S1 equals 1.1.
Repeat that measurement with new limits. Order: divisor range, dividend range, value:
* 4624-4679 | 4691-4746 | 1.10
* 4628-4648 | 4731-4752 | 1.18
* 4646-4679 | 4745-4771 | 0.91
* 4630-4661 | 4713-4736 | 1.07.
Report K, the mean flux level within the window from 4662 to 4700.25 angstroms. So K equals 0.627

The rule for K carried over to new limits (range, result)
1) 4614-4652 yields 0.64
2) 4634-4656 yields 0.641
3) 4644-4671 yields 0.666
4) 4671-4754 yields 0.661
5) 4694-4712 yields 0.695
